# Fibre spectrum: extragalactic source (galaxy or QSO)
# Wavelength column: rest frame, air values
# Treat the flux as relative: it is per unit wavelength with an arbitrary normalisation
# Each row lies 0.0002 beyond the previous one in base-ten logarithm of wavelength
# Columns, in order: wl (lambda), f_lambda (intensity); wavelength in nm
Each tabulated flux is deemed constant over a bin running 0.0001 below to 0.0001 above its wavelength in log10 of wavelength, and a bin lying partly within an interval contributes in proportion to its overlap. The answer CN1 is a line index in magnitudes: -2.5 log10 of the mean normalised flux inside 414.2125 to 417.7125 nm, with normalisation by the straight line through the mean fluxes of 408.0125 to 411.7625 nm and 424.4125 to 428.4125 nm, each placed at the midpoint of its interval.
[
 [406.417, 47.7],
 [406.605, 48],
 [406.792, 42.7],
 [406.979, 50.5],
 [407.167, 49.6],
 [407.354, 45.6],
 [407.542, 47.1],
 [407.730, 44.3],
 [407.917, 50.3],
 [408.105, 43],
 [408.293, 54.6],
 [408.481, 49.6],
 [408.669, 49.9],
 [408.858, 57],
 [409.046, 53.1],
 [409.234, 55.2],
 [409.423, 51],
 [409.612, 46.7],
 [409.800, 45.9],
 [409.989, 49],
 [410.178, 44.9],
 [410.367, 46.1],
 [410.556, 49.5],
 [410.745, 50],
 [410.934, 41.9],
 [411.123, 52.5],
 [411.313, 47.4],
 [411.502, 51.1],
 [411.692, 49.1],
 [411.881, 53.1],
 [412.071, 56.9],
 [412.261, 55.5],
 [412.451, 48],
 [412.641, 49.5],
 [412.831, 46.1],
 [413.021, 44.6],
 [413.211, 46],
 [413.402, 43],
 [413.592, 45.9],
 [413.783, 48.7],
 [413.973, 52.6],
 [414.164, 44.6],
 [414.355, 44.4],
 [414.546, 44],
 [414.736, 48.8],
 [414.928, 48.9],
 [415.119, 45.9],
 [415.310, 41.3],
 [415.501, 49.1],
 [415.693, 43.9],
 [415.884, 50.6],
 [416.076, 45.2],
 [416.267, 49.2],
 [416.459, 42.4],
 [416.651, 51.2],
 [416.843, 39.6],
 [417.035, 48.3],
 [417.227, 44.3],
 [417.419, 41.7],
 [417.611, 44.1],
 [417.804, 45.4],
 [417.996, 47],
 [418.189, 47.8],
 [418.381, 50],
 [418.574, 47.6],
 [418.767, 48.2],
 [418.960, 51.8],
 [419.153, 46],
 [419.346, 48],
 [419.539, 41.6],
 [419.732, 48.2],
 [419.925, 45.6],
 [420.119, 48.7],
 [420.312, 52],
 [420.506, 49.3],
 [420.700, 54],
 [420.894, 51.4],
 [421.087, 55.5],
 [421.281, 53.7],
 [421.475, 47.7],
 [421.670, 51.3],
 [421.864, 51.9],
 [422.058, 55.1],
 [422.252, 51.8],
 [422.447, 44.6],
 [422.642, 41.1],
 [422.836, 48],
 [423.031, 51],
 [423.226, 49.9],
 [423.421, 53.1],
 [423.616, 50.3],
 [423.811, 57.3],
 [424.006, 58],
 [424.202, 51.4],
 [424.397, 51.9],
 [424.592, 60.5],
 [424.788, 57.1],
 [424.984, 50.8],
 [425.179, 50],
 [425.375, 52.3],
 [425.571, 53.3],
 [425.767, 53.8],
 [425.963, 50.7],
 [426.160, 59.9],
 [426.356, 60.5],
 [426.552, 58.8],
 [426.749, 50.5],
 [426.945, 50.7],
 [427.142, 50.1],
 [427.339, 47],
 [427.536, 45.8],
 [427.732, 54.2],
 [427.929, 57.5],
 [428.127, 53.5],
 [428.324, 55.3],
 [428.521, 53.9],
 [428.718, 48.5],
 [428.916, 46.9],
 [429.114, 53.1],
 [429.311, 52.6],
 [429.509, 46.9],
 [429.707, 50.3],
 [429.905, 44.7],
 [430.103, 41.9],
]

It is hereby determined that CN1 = 0.12 mag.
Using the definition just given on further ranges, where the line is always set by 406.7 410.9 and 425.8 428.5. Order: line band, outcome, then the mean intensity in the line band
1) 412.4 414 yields 0.07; 46.9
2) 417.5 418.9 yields 0.09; 47.2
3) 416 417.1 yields 0.11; 45.9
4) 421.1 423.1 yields 0.05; 49.8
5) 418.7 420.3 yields 0.09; 47.5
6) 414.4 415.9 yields 0.09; 46.3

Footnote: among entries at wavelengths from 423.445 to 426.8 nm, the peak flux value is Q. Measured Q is 60.5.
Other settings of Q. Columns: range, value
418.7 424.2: 58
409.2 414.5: 56.9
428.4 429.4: 53.9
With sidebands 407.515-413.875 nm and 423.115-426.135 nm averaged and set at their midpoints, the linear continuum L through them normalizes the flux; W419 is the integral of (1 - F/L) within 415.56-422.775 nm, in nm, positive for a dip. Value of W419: 0.52 nm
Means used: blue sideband 49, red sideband 53.5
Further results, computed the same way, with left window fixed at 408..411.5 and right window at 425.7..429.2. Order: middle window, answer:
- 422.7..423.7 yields 0.04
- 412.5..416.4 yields 0.28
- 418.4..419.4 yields 0.05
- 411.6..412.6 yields -0.05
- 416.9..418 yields 0.13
